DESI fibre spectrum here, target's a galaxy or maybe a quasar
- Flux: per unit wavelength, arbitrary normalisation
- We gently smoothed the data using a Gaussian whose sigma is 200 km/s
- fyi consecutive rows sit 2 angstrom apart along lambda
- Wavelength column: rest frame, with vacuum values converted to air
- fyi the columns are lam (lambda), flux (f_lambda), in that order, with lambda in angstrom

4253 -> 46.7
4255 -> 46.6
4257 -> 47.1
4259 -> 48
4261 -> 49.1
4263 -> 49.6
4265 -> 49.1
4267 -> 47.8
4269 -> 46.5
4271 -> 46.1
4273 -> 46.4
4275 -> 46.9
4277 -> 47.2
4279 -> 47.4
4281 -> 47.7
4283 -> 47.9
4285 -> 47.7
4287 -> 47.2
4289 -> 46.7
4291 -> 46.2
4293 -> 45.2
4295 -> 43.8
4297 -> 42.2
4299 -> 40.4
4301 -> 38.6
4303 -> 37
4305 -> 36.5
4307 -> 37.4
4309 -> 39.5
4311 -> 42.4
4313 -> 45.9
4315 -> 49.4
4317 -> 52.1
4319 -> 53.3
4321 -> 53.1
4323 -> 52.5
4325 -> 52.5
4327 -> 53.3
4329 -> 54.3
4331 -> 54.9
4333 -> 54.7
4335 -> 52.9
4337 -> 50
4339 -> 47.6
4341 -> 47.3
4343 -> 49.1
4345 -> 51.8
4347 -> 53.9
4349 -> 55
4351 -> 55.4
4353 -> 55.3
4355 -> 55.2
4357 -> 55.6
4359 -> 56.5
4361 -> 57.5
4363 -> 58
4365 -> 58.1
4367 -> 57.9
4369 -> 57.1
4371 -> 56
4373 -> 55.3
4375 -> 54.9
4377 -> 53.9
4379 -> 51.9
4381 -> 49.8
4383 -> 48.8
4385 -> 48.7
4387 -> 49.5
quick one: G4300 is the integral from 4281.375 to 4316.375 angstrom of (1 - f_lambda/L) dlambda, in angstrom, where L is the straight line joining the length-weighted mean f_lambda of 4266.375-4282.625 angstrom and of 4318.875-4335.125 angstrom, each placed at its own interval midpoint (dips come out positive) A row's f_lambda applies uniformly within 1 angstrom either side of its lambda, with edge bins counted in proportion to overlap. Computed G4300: 4.6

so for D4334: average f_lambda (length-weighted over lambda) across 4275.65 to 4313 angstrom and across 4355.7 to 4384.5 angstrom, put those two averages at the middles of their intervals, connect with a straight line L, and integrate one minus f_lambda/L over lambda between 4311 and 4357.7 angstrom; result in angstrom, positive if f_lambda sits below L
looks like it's -2.48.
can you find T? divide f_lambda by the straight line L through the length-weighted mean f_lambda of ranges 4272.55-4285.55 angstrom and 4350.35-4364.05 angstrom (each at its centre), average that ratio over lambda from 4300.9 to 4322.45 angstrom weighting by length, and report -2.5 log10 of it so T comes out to 0.151 mag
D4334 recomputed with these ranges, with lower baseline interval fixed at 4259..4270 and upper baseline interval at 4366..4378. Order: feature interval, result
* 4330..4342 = 0.5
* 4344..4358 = -0.1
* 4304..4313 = 2.1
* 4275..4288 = 0.5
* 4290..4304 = 2.4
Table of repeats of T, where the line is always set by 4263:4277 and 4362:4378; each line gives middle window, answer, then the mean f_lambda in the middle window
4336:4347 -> 0.09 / 49.6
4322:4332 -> -0.02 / 53.5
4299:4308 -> 0.31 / 37.7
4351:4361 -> -0.01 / 55.8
